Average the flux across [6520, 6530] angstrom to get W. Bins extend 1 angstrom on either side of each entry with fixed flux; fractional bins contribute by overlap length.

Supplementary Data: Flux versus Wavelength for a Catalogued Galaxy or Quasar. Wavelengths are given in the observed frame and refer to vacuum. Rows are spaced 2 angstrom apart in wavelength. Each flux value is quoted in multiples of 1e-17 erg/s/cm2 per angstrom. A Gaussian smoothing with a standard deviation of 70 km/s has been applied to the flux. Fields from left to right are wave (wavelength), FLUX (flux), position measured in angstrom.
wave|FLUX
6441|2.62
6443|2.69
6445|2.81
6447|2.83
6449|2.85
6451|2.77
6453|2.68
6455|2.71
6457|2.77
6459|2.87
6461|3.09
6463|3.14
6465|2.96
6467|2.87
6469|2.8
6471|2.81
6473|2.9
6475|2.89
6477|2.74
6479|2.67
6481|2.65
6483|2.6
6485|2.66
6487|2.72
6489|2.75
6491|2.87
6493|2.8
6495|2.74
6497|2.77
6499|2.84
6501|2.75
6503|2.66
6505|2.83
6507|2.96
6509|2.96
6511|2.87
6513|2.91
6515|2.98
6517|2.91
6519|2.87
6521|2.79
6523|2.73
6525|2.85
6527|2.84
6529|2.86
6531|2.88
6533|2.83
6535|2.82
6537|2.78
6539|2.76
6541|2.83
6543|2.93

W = 2.81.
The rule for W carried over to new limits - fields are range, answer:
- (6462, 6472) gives 2.92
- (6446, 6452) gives 2.82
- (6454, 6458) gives 2.74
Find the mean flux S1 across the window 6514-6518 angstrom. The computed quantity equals 2.95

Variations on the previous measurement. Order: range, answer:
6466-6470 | 2.83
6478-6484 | 2.64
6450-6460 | 2.76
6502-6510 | 2.85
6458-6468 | 2.99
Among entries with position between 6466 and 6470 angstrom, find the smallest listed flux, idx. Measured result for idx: 2.8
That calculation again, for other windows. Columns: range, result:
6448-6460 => 2.68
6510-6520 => 2.87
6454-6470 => 2.71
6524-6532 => 2.84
